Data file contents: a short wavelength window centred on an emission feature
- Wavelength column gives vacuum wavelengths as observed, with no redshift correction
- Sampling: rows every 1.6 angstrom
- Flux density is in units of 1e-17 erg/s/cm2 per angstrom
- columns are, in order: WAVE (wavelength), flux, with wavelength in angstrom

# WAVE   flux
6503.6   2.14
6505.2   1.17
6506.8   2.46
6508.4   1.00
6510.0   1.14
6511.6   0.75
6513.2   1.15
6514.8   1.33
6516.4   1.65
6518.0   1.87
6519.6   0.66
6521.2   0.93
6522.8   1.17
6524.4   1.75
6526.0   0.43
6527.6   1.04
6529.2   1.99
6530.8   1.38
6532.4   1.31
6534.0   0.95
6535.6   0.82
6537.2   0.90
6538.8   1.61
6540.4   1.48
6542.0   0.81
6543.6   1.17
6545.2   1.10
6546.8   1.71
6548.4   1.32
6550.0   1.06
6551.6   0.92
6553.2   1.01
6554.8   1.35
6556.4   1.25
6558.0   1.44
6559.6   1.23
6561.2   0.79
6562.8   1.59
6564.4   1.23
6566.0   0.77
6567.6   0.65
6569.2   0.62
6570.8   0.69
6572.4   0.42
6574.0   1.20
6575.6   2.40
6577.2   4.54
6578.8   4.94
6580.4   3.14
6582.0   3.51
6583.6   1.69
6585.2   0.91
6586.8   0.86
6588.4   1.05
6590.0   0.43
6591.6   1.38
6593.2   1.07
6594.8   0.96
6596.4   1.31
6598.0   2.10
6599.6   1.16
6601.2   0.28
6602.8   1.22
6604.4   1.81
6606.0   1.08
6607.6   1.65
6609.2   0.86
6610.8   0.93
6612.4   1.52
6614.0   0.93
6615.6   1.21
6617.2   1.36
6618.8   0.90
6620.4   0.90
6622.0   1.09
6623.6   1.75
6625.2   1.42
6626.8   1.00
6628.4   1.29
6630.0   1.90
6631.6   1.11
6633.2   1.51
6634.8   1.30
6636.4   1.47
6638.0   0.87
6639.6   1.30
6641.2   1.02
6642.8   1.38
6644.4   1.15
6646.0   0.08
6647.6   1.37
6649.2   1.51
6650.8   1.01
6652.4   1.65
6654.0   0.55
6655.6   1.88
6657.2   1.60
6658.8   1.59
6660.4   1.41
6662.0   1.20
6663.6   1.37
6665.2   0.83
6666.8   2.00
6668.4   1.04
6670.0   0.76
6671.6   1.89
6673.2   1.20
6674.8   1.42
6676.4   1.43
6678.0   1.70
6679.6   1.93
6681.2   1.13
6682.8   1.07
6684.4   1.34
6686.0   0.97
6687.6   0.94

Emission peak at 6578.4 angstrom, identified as H-beta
